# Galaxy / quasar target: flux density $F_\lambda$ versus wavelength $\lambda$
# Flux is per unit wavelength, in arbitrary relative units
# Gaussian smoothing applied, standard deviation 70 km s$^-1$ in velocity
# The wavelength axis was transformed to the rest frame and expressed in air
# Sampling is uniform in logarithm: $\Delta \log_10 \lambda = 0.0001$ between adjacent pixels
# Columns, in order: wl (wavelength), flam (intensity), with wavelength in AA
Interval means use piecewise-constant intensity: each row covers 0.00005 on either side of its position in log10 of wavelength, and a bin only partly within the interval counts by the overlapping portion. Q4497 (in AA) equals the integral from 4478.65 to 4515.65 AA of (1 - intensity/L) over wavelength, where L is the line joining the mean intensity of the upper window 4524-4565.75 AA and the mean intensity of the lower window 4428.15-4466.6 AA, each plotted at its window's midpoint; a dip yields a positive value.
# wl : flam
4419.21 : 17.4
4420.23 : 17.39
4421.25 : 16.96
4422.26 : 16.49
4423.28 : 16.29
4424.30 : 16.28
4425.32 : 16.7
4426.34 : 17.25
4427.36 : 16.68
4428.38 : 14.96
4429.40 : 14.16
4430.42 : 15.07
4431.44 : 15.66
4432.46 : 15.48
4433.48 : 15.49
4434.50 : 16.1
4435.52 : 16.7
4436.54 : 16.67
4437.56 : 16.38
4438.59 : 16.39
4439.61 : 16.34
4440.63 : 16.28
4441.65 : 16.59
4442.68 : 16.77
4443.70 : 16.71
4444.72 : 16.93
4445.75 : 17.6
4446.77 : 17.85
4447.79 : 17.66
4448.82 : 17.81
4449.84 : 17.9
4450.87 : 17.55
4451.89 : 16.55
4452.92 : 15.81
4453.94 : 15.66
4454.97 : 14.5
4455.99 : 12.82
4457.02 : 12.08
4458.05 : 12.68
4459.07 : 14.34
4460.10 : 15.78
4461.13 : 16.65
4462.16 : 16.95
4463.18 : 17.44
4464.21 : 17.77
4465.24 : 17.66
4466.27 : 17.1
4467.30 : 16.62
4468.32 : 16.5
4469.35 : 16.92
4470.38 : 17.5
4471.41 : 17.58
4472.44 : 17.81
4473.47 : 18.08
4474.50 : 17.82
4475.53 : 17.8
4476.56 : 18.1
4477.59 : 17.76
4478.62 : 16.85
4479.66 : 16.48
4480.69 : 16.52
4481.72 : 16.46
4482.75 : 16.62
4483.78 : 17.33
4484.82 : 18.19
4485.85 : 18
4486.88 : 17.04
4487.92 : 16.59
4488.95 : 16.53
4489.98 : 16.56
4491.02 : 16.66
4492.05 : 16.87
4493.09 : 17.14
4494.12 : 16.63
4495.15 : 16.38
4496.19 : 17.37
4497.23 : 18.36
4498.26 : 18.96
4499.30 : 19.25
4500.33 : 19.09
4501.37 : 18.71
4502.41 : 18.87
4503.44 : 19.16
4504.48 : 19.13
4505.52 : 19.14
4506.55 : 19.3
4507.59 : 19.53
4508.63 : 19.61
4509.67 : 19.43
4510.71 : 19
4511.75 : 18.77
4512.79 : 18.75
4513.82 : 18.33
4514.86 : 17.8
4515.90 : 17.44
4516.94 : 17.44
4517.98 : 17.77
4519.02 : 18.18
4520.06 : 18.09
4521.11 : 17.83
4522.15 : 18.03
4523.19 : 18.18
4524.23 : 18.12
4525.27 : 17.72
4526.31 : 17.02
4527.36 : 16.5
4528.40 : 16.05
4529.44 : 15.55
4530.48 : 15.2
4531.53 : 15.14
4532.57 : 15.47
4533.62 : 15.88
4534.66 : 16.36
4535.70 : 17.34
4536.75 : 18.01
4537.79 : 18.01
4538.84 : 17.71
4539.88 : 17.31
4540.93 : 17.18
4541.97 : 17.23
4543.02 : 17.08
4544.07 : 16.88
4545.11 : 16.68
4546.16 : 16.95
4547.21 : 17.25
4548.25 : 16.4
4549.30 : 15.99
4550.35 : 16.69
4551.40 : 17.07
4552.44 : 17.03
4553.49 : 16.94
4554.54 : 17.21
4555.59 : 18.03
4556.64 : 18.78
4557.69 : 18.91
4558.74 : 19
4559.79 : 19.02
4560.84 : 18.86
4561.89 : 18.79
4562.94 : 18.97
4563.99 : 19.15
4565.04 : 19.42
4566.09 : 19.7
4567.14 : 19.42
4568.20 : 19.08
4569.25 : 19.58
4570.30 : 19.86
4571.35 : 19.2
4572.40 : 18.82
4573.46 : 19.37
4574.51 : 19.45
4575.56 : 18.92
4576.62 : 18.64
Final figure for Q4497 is -2.64 AA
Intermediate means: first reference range 16.1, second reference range 17.3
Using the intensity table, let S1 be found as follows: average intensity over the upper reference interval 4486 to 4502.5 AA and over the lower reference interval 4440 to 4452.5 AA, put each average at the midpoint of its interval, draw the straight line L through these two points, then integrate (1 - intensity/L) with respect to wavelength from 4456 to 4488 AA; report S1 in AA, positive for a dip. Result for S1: 1.1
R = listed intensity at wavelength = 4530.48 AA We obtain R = 15.2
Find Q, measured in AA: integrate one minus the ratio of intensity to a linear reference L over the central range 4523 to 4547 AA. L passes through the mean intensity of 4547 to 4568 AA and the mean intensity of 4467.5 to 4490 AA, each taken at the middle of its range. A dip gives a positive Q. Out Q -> 1.42 AA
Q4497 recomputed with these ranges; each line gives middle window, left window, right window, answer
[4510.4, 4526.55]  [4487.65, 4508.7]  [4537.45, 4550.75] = -0.4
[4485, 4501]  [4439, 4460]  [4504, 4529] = 0.0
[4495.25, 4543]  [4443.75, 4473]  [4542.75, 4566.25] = -1.4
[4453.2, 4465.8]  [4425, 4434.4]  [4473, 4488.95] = 1.0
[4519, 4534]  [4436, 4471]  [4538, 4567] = 0.5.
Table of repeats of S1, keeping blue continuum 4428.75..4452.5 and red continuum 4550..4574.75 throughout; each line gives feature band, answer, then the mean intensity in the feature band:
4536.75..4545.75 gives 0.5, 17.3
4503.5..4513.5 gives -0.8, 19.2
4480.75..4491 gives 0.2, 17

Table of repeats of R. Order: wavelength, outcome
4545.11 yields 16.68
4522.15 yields 18.03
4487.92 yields 16.59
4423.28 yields 16.29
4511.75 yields 18.77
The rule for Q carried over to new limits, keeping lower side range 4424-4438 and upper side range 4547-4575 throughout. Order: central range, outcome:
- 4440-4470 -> 0.2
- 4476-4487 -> -0.2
